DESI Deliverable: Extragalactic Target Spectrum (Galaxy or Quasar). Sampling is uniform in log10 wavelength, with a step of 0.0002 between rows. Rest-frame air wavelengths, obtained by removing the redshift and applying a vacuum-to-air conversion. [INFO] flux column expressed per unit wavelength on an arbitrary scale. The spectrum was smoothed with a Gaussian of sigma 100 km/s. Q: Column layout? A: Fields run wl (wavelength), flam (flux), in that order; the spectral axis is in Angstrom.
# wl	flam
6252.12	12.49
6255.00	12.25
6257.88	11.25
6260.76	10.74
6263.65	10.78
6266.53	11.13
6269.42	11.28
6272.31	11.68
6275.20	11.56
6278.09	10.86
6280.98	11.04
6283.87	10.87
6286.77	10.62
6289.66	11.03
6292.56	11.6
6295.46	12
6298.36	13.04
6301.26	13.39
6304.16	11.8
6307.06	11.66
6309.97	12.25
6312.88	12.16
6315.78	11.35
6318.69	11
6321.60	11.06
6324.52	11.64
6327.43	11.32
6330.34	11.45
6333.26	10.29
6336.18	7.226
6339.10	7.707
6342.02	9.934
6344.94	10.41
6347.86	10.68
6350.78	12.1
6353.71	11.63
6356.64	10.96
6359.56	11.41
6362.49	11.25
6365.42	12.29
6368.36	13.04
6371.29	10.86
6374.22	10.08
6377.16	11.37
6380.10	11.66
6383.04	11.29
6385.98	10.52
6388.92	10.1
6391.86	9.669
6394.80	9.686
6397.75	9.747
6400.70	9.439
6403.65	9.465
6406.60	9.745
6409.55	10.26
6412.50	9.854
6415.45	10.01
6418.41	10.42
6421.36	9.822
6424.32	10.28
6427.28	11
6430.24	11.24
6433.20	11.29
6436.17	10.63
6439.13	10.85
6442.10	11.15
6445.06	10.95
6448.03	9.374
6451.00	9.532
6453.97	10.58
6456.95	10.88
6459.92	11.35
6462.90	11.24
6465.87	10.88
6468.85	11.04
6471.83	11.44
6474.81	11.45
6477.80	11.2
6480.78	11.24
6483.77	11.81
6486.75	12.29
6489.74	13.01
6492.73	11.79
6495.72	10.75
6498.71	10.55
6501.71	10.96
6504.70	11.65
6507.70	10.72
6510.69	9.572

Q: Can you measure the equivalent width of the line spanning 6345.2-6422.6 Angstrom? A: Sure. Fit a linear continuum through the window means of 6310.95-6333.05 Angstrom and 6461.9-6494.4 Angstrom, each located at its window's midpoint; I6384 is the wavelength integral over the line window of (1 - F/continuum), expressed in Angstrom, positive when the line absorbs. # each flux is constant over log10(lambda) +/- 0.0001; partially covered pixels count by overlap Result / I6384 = 5.4 Angstrom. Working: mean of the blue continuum 11.4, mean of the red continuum 11.6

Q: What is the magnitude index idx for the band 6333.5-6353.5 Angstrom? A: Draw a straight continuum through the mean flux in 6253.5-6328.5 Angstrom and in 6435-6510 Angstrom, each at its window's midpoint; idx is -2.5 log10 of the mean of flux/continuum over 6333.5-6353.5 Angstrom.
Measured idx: 0.159 mag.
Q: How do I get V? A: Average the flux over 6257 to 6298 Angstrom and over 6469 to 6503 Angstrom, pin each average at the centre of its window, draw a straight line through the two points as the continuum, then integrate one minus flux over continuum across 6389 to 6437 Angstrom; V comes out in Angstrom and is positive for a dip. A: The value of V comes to 5.2 Angstrom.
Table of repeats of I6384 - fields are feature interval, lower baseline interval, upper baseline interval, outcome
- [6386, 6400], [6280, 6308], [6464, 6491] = 2.15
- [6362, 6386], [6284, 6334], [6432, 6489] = -0.12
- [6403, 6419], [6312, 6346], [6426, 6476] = 1.15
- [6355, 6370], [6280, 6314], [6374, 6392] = -1.03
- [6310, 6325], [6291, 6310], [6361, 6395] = 0.59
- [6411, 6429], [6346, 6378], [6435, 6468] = 1.14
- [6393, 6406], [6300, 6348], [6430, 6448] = 1.53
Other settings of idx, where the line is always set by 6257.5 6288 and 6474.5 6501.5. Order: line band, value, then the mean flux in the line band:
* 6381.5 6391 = 0.07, 10.6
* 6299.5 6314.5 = -0.10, 12.3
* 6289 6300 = -0.08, 12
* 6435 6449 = 0.08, 10.6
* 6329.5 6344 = 0.21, 9.26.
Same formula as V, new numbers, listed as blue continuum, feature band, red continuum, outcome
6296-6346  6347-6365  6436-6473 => -0.71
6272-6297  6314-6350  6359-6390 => 2.77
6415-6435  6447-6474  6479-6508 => 0.81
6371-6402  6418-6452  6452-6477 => 0.79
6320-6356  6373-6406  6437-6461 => 0.80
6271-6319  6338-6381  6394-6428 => -1.38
